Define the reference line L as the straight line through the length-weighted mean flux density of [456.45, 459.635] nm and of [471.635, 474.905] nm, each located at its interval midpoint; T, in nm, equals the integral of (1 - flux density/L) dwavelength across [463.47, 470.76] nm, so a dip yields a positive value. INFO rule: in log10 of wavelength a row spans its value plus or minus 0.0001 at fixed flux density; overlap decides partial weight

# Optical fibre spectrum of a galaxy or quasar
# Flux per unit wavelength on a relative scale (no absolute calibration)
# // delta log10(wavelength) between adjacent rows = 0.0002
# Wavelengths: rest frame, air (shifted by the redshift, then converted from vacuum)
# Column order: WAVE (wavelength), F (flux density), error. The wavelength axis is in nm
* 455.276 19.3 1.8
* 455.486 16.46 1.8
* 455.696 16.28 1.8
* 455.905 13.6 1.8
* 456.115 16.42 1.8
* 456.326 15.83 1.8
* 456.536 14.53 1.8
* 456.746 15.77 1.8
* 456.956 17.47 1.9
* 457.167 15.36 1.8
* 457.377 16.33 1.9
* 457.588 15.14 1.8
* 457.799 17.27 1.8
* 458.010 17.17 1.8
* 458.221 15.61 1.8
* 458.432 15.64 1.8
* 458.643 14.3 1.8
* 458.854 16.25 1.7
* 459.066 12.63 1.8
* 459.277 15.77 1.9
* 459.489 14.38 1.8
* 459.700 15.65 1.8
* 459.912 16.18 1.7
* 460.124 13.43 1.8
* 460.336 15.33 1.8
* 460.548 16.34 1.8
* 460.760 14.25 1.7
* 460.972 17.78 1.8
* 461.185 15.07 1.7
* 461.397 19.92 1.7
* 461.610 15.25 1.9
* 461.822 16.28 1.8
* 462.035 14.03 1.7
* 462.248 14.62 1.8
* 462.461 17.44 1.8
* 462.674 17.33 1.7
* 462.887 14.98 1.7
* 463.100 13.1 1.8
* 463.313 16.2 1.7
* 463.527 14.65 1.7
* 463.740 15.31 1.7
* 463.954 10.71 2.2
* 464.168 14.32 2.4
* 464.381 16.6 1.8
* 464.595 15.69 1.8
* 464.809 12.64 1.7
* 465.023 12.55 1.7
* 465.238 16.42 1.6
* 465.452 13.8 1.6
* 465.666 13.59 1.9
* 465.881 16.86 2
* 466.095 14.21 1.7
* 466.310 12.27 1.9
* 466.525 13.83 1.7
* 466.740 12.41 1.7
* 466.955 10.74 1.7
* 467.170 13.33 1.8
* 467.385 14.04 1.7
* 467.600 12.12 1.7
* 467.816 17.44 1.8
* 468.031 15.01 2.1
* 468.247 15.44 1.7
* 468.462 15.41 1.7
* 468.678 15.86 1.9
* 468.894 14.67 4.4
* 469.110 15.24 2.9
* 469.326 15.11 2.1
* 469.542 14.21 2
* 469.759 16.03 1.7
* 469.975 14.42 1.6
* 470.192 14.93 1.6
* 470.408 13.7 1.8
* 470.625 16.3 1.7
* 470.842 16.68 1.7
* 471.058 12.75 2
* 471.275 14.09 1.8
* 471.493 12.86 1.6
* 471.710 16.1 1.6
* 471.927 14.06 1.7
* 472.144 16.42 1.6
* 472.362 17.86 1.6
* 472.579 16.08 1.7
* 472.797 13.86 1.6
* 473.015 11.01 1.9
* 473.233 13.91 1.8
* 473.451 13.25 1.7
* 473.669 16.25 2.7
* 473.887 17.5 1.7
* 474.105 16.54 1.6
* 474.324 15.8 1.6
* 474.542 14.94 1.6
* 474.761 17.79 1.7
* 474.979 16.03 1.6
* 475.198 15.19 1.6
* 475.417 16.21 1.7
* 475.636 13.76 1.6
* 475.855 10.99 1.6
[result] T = 0.51 nm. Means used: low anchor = 15.6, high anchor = 15.4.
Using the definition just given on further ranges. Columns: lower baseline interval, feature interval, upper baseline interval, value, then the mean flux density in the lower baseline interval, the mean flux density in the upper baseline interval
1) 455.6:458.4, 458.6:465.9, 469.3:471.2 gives 0.18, 15.9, 14.9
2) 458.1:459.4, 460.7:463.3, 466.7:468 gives -0.25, 15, 13.5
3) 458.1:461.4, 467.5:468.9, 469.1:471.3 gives -0.02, 15.4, 14.9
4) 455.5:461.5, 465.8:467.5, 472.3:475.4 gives 0.24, 15.7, 15.4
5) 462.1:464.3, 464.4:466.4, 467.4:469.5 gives 0.08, 14.9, 15.1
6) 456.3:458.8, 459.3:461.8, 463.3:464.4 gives -0.11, 15.9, 14.3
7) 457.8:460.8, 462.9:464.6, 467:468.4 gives 0.04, 15.3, 14.4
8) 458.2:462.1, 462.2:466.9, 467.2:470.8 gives 0.24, 15.5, 15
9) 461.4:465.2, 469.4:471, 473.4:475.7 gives 0.04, 15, 15.9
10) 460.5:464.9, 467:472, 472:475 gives 0.23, 15.4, 15.5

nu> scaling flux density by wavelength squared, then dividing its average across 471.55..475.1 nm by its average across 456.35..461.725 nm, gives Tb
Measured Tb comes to 1.04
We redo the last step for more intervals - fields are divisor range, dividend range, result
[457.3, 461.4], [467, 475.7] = 1.01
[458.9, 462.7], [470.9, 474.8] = 1.01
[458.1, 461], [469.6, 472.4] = 1.04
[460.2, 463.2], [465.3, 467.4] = 0.87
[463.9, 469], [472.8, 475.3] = 1.11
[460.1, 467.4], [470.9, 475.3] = 1.07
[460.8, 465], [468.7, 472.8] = 1.02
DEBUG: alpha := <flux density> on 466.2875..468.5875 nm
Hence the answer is 13.9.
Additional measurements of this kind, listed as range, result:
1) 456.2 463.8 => 15.6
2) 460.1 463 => 15.9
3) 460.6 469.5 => 14.8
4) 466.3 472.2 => 14.5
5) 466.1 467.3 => 12.7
